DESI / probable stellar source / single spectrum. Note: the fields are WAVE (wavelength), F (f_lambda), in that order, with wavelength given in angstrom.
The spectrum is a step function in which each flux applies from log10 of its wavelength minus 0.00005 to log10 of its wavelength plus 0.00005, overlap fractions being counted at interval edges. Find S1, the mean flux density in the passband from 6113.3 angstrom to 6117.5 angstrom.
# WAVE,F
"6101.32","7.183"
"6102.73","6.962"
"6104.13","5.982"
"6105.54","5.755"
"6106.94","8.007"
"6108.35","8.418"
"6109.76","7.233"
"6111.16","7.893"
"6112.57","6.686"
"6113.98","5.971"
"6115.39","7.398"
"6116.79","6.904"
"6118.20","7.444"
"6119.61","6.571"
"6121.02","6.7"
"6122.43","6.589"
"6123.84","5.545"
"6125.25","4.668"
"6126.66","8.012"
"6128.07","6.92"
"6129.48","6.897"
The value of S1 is 6.77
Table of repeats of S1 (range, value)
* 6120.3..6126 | 5.89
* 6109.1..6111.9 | 7.57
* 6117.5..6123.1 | 6.82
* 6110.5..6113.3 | 7.26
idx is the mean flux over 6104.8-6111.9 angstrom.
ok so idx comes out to 7.45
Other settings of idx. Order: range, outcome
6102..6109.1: 7.02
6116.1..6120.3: 6.97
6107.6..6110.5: 7.83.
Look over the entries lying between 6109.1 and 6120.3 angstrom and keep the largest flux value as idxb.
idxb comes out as 7.893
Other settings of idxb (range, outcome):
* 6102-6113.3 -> 8.418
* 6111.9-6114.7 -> 6.686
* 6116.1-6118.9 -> 7.444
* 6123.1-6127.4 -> 8.012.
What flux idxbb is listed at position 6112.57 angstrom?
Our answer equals 6.686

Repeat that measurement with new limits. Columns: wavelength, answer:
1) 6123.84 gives 5.545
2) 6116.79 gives 6.904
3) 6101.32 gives 7.183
